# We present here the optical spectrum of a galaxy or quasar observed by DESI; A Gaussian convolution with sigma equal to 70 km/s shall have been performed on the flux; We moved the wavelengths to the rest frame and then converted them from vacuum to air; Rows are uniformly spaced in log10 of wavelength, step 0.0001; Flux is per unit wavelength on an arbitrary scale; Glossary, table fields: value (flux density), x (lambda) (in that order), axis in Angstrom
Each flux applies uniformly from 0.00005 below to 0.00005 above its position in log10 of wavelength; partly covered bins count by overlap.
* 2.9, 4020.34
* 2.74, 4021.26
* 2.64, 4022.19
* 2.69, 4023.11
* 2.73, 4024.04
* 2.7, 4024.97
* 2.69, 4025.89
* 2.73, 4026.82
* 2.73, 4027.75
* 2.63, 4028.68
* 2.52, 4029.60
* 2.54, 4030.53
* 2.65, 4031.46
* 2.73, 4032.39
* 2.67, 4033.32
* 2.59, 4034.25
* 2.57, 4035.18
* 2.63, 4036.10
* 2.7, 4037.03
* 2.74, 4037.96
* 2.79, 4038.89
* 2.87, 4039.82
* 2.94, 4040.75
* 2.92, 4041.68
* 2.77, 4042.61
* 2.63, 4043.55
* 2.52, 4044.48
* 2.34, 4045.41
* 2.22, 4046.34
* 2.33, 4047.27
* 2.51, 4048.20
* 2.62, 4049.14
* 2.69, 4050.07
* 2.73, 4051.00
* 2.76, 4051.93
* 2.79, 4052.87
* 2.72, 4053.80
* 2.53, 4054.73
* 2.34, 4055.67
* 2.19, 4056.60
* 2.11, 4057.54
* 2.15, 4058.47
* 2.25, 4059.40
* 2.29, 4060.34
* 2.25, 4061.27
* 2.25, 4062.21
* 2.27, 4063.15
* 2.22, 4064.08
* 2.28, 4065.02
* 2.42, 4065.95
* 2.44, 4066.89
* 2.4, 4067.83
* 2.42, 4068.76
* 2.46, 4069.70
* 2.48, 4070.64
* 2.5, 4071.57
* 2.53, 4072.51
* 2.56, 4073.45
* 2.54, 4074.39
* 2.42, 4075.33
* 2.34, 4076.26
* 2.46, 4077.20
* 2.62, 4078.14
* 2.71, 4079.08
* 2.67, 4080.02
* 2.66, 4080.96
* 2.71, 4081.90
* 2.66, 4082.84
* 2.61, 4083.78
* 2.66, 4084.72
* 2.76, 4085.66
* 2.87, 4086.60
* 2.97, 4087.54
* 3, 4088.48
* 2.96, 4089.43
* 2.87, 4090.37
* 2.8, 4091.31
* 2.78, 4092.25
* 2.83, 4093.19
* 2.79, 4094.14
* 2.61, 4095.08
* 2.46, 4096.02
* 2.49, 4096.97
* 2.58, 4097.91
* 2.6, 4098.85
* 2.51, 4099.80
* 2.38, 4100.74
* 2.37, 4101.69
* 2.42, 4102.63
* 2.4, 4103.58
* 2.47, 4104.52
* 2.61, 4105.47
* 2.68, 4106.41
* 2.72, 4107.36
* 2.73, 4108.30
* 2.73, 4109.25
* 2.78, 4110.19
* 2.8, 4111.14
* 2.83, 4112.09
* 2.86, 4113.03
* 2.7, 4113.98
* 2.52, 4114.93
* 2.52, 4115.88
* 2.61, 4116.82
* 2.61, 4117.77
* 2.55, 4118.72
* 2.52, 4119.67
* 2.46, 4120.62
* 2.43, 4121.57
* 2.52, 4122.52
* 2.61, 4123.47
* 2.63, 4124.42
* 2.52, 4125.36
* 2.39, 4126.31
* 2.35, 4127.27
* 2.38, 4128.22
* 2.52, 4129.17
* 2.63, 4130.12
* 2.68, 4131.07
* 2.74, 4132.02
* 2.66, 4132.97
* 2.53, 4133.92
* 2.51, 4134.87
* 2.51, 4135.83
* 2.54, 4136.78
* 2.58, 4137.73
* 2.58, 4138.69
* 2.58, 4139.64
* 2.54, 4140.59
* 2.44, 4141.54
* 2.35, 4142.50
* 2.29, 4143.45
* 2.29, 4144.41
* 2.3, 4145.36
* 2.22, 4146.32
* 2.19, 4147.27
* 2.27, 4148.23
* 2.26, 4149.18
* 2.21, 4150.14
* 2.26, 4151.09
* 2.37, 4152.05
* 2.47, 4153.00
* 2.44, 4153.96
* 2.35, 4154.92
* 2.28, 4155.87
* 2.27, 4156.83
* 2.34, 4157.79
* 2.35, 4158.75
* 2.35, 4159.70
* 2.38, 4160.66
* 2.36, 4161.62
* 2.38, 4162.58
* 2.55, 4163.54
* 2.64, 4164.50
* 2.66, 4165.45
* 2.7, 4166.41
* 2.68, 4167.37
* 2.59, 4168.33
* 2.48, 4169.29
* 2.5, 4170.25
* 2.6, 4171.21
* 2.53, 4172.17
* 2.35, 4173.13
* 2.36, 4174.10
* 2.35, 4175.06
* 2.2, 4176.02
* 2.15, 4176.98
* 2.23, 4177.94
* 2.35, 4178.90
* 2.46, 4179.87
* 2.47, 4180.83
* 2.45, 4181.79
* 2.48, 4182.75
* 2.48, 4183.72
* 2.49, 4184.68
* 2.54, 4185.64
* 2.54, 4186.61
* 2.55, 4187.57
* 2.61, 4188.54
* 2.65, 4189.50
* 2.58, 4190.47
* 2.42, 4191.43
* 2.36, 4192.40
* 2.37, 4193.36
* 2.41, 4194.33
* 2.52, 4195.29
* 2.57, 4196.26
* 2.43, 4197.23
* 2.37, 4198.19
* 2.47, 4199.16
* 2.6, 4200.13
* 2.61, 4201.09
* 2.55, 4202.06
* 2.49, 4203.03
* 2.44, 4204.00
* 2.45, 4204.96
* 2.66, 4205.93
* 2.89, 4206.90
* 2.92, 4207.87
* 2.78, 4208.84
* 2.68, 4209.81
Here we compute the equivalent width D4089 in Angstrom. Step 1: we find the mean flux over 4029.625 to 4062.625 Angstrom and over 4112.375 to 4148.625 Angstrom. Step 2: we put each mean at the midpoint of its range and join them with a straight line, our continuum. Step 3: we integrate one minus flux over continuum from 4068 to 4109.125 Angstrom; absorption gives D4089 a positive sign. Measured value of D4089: -1.49 Angstrom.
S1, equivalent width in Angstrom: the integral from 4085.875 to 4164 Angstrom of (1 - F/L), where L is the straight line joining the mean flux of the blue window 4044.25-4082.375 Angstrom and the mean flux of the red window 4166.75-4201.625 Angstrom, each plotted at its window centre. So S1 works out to -2.3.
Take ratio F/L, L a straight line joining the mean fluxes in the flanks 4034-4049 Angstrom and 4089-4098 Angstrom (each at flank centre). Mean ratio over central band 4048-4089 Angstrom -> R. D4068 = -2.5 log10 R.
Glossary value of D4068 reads 0.07 mag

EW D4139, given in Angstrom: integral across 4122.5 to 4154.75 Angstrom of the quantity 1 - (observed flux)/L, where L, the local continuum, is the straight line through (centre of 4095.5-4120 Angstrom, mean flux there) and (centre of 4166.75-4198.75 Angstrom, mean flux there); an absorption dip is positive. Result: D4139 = 1.1 Angstrom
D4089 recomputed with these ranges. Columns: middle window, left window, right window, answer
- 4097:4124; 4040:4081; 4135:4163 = -1.9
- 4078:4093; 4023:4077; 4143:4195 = -1.7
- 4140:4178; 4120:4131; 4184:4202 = 1.7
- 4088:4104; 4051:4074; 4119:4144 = -1.2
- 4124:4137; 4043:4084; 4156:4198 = -0.4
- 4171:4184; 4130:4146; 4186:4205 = 0.6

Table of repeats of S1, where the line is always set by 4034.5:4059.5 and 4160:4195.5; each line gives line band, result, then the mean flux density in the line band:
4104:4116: -0.8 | 2.69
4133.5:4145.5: 0.2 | 2.47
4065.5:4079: 0.4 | 2.48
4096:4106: 0.2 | 2.48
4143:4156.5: 1.0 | 2.3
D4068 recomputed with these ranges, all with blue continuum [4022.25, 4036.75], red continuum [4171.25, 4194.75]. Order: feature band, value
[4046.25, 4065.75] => 0.09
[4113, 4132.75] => -0.01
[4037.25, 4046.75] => -0.02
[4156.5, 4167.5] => 0.00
